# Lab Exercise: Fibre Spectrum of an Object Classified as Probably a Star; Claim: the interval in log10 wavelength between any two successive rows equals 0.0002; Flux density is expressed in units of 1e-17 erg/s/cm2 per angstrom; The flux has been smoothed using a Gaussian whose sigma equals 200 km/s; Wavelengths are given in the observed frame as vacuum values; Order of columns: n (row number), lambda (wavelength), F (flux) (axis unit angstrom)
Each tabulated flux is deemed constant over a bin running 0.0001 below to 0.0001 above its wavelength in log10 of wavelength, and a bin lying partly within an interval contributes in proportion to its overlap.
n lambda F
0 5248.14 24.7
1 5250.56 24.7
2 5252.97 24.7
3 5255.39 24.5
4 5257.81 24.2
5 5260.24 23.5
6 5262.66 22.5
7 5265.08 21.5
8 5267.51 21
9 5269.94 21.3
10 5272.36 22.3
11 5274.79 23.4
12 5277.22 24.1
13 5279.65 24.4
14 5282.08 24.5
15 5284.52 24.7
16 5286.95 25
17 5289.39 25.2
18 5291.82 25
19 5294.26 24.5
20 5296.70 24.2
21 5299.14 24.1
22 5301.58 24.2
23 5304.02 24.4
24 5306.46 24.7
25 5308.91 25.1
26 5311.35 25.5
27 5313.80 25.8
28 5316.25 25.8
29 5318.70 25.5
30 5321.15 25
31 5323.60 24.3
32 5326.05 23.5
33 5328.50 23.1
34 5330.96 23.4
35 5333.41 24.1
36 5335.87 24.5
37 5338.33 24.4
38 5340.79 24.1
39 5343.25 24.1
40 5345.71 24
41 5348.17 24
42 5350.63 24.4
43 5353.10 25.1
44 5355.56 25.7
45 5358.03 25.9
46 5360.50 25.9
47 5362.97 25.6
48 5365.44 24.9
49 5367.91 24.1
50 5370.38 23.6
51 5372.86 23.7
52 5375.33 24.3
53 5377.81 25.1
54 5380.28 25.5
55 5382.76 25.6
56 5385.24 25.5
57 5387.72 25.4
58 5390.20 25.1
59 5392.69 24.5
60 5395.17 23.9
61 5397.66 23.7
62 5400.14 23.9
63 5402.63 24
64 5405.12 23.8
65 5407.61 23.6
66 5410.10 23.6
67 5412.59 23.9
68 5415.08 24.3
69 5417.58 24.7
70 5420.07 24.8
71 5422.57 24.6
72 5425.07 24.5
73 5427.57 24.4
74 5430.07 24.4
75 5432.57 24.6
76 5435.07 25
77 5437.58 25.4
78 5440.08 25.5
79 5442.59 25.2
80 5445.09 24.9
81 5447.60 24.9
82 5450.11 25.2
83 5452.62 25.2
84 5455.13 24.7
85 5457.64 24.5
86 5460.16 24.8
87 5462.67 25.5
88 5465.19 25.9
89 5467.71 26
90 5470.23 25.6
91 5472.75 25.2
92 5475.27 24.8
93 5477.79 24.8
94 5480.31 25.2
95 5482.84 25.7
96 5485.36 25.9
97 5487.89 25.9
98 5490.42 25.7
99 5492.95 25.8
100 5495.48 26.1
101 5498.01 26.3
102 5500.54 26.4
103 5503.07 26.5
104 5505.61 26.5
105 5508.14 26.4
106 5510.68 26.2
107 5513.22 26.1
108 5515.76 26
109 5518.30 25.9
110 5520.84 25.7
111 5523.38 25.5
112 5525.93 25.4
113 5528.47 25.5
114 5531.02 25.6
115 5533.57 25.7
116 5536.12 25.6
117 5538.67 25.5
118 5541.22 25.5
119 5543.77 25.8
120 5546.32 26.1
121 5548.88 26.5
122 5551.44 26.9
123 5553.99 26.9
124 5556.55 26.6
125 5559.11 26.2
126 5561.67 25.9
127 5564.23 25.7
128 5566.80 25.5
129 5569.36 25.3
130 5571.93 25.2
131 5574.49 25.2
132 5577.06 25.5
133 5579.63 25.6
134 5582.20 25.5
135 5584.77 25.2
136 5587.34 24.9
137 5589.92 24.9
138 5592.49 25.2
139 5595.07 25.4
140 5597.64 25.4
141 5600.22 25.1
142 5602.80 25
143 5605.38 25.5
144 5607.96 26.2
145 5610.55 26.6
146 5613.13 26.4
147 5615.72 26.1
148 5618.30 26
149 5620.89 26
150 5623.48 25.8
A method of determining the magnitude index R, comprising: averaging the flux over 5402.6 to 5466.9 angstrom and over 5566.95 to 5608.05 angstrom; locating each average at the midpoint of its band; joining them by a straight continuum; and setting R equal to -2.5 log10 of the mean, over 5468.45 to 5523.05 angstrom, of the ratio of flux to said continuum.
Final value -0.04 mag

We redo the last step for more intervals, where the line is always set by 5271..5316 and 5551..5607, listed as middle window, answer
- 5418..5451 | 0.01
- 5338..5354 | 0.02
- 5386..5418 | 0.03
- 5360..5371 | 0.00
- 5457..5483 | 0.00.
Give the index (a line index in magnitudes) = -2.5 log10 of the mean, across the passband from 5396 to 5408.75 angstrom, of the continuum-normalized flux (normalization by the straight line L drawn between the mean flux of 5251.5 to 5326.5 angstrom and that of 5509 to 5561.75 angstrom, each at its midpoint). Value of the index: 0.05 mag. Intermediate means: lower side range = 24.2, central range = 23.8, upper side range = 26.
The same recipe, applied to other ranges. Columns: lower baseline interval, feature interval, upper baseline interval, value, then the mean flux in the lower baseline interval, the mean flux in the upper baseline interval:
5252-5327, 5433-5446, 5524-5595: -0.01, 24.1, 25.7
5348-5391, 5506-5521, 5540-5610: -0.03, 25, 25.7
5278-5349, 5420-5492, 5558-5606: -0.01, 24.5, 25.4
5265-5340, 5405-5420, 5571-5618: 0.03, 24.2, 25.5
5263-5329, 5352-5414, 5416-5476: 0.00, 24.1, 25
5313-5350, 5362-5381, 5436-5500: 0.00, 24.4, 25.4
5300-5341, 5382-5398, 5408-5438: -0.02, 24.6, 24.5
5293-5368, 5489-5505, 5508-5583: -0.02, 24.7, 25.8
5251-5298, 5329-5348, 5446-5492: 0.01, 23.7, 25.3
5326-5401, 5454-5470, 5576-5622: -0.01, 24.6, 25.6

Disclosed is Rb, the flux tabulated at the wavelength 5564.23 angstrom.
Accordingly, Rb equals 25.7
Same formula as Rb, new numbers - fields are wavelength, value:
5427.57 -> 24.4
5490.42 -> 25.7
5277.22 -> 24.1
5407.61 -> 23.6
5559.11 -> 26.2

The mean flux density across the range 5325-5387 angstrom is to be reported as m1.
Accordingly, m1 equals 24.6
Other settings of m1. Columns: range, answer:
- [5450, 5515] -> 25.7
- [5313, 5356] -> 24.5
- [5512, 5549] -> 25.7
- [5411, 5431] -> 24.4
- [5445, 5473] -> 25.2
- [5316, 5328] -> 24.6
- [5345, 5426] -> 24.6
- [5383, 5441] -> 24.5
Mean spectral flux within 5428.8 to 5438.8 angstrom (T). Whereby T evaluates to 24.8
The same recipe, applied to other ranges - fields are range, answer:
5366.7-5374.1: 23.8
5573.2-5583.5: 25.5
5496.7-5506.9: 26.4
